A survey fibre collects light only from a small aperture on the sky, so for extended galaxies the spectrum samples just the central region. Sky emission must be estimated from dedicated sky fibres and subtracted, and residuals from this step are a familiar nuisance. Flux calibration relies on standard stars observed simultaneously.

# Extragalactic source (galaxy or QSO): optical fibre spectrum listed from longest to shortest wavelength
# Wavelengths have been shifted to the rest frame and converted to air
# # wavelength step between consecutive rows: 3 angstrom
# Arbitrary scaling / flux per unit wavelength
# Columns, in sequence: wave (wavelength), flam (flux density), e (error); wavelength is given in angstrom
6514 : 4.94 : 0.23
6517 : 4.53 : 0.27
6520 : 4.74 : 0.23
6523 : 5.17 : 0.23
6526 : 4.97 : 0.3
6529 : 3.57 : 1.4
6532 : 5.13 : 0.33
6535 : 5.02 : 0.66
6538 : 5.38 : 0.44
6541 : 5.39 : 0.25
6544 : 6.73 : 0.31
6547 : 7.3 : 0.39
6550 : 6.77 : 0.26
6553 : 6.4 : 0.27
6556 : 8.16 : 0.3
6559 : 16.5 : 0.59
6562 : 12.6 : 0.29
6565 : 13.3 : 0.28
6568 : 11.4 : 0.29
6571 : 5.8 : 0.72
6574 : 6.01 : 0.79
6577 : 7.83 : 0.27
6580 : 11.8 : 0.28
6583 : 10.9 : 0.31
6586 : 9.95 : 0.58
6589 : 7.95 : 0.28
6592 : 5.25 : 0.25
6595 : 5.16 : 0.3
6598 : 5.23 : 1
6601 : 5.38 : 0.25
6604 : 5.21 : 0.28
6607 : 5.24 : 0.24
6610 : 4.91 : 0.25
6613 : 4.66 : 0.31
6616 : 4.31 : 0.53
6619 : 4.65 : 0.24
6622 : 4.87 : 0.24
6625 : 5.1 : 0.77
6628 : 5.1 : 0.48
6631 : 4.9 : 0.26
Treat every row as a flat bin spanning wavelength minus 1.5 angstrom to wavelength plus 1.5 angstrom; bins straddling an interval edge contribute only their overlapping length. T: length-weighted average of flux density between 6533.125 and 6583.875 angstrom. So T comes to 8.61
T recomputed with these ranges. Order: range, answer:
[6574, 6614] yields 6.88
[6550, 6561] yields 9.97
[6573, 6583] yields 9.03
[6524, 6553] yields 5.62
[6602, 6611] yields 5.15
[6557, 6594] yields 9.85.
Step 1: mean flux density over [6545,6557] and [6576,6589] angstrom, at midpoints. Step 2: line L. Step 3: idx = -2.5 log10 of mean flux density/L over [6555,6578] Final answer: -0.23 mag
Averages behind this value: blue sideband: 7.1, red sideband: 9.96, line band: 10.3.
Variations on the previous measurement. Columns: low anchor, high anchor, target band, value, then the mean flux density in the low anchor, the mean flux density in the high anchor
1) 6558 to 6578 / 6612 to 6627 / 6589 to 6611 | 0.26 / 10.4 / 4.73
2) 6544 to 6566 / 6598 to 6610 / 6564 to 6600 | -0.13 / 9.84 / 5.23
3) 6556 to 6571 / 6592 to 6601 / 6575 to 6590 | -0.19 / 12.2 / 5.24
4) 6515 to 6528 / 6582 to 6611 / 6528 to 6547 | -0.05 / 4.81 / 6.47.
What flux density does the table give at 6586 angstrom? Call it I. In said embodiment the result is 9.95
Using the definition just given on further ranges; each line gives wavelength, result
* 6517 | 4.53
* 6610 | 4.91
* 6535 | 5.02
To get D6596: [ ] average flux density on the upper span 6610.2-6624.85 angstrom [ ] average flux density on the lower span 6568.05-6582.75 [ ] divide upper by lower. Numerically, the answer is 0.6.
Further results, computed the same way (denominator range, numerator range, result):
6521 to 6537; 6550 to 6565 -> 2.24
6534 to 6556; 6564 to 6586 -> 1.51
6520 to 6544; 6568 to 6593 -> 1.67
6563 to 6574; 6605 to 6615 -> 0.51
